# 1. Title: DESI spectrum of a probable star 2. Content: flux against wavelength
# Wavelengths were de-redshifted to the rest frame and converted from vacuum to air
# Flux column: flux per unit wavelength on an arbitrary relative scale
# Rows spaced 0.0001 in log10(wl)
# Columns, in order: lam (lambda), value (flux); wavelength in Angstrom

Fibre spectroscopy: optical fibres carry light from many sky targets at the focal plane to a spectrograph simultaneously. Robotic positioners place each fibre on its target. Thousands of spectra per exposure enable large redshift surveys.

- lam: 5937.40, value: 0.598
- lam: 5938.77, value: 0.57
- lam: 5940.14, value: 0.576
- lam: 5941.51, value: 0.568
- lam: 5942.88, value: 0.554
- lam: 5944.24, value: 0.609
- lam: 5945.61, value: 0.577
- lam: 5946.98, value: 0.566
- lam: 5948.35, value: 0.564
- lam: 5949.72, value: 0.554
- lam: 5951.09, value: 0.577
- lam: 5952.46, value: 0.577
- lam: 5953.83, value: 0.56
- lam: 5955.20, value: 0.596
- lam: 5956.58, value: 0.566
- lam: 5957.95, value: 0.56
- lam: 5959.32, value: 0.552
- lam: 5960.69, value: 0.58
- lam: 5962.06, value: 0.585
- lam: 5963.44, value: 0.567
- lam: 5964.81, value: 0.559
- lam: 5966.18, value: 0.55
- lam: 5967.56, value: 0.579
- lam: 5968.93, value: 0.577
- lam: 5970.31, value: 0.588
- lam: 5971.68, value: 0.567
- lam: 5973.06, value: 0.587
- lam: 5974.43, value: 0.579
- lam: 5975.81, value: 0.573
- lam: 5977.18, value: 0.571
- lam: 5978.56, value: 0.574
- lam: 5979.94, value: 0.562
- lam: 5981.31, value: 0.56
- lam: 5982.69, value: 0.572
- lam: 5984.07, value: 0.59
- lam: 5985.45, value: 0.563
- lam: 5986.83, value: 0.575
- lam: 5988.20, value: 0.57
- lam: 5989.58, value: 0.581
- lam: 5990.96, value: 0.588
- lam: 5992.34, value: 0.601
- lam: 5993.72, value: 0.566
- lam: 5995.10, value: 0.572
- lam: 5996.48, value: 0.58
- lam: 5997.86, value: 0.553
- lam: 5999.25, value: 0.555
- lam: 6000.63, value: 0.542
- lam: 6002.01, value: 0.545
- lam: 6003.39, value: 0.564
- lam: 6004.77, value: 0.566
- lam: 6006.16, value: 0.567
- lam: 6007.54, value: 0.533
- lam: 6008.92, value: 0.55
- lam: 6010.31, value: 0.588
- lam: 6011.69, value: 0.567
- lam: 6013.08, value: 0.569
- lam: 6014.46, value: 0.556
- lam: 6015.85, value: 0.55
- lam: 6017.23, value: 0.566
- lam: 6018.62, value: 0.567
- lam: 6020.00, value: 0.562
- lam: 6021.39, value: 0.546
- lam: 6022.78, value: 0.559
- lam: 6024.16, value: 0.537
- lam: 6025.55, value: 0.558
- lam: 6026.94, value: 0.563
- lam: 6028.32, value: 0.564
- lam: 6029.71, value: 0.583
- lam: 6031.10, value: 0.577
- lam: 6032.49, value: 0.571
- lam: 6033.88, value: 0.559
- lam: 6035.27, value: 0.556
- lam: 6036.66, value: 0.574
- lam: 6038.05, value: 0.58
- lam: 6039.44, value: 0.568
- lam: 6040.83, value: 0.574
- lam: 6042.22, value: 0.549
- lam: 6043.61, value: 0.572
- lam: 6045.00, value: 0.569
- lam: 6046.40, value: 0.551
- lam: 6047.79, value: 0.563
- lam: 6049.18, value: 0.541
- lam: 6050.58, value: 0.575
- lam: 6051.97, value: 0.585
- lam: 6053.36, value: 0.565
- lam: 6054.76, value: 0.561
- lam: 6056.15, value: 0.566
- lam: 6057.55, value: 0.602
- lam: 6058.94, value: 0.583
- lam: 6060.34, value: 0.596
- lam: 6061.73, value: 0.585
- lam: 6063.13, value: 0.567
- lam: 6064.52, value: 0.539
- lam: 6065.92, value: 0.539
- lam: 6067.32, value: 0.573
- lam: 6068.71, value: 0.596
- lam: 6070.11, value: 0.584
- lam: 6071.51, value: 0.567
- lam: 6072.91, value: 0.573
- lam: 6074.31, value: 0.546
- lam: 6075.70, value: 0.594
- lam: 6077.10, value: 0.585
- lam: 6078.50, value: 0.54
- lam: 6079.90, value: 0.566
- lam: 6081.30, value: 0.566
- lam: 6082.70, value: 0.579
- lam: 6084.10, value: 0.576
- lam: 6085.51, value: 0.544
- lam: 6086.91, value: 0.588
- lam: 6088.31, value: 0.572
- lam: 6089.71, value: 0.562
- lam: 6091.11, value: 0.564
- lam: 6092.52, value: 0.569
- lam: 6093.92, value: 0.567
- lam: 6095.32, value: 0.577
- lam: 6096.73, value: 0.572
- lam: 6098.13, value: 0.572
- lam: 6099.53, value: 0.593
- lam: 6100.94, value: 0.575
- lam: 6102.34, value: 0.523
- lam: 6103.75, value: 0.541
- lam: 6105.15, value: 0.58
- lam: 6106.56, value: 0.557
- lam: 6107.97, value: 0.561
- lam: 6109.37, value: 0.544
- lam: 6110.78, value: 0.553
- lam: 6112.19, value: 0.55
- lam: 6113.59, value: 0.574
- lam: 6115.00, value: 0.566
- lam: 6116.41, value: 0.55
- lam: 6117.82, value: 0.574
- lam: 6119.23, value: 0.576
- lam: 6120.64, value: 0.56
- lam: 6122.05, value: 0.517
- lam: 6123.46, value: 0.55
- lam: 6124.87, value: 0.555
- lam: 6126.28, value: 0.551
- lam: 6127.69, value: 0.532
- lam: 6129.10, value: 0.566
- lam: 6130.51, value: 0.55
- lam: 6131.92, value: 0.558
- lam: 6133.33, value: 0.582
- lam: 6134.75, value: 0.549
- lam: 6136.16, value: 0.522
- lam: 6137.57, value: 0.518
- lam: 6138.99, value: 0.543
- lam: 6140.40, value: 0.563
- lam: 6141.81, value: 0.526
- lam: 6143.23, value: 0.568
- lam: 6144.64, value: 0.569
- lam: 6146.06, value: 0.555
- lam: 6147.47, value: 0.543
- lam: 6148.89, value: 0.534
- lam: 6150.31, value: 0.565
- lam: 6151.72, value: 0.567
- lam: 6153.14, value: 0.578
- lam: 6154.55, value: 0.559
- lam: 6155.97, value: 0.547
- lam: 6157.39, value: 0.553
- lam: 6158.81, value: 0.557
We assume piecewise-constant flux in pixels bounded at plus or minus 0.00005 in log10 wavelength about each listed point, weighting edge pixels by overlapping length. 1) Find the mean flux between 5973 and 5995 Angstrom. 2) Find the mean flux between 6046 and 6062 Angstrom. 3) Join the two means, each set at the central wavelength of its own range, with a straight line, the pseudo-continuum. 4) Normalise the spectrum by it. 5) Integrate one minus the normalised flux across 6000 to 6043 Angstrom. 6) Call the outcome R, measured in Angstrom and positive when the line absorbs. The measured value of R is 0.9 Angstrom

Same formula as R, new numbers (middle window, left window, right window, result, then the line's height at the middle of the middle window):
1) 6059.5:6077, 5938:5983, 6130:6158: -0.4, 0.56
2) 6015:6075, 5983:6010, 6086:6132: -0.3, 0.564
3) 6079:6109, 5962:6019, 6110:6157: -0.5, 0.558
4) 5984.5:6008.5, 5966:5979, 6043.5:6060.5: 0.3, 0.574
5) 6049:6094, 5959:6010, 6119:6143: -1.1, 0.556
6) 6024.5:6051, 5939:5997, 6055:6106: 0.3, 0.571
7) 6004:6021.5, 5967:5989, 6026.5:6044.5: 0.3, 0.571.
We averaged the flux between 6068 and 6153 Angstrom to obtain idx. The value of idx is 0.56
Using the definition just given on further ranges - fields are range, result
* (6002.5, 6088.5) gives 0.567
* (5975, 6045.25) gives 0.566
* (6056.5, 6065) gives 0.579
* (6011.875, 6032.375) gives 0.562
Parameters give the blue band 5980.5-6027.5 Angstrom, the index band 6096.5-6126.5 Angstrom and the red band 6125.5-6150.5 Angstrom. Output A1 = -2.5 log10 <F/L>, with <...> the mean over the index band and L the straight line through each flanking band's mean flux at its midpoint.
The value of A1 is -0.01 mag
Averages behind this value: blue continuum 0.564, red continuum 0.549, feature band 0.559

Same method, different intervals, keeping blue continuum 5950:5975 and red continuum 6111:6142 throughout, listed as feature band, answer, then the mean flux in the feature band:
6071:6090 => -0.02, 0.569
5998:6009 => 0.03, 0.553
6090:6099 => -0.03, 0.57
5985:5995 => -0.02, 0.578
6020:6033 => 0.00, 0.562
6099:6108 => -0.01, 0.56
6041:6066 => -0.01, 0.568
